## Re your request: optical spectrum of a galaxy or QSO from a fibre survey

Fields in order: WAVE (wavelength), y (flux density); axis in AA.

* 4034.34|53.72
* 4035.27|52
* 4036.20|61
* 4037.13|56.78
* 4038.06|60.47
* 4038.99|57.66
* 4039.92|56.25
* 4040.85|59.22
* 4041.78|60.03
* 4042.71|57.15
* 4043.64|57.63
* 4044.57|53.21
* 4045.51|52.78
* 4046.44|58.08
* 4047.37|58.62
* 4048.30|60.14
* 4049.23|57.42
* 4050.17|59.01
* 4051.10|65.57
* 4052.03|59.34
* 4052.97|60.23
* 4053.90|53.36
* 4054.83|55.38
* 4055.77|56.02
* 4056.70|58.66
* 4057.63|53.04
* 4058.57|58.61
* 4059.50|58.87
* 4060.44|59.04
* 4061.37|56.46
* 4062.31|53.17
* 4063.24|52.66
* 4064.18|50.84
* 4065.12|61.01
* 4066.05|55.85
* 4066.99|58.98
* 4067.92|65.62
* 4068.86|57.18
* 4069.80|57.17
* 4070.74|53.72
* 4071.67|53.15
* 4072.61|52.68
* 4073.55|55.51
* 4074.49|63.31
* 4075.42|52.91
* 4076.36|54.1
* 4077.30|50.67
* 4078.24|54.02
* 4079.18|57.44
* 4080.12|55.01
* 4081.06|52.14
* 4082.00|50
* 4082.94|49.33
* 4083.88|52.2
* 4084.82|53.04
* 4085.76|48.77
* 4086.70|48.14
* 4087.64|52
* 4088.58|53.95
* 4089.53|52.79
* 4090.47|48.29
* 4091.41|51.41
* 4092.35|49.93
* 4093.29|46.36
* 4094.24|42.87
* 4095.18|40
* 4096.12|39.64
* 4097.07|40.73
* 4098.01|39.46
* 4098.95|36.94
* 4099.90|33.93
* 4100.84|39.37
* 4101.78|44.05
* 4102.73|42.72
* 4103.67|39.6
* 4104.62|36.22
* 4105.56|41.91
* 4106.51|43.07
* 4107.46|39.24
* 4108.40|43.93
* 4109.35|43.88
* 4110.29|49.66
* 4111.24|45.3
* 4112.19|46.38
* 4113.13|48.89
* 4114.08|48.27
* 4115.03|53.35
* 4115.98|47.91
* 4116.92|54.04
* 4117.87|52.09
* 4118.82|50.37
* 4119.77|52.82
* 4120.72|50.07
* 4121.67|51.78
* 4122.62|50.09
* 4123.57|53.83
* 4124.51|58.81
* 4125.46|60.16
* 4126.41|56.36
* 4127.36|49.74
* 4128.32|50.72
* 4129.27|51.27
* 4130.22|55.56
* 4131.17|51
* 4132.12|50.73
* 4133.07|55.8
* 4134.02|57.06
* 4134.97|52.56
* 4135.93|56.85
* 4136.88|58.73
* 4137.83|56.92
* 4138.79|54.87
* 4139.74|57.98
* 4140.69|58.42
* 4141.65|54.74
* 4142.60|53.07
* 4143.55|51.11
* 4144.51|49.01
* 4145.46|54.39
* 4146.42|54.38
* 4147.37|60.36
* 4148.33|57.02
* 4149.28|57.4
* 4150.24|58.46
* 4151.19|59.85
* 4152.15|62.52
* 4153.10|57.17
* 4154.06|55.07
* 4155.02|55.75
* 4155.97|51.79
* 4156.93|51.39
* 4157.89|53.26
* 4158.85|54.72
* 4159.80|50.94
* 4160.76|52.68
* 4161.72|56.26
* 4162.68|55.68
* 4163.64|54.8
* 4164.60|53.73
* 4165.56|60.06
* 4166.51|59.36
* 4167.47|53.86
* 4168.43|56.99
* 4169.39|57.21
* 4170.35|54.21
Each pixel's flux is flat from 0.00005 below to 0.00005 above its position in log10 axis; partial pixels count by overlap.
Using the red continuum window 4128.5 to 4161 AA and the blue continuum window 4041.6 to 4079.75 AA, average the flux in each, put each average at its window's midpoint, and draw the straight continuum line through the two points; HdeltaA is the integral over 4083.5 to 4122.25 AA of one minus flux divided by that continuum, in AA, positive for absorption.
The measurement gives 6.7 AA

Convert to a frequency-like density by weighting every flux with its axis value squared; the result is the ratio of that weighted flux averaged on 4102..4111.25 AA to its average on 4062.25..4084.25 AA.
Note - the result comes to 0.8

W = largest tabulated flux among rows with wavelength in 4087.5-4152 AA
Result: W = 60.36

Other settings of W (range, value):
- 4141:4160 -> 62.52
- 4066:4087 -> 65.62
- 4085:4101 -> 53.95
